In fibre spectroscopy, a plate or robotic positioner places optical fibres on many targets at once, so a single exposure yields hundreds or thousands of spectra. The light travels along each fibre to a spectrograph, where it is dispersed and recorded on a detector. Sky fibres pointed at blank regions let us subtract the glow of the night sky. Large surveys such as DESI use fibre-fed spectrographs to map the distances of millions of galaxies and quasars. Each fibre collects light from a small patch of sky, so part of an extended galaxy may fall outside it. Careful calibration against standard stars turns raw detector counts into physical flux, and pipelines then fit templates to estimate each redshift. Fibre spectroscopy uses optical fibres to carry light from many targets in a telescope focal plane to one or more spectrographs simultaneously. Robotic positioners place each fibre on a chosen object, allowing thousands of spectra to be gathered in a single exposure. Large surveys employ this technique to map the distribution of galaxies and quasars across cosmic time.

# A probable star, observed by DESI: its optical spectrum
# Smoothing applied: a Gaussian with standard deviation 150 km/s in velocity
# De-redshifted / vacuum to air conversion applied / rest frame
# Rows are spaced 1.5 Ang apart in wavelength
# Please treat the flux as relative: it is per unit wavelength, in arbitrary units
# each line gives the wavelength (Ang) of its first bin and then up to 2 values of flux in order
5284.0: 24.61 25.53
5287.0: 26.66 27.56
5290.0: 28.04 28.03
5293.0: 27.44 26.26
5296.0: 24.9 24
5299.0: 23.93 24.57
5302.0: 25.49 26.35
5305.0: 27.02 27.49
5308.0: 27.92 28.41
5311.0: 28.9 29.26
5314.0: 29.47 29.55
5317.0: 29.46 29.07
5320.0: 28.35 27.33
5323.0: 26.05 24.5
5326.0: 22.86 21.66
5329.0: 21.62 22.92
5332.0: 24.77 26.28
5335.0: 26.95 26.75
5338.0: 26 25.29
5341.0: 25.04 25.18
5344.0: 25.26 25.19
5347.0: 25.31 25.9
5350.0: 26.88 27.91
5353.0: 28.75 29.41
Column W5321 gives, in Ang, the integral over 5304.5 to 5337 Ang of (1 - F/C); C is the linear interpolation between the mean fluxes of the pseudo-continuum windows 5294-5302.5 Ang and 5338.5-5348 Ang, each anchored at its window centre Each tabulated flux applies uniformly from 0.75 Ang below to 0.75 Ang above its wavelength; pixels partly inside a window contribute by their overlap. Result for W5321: -2.13 Ang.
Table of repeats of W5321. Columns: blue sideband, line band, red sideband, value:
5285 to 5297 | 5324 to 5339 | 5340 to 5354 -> 1.1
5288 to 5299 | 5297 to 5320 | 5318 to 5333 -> -1.6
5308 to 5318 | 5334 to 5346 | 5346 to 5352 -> 0.6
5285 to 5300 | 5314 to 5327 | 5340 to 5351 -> -0.6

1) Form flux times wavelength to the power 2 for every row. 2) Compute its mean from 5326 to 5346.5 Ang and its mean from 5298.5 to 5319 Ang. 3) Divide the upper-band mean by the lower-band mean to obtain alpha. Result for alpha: 0.90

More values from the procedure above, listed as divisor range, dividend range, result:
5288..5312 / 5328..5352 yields 0.97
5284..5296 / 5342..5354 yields 1.01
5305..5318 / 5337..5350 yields 0.90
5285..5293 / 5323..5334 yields 0.88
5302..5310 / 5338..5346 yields 0.94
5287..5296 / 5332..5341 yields 0.97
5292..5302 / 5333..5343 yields 1.04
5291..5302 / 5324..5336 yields 0.95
